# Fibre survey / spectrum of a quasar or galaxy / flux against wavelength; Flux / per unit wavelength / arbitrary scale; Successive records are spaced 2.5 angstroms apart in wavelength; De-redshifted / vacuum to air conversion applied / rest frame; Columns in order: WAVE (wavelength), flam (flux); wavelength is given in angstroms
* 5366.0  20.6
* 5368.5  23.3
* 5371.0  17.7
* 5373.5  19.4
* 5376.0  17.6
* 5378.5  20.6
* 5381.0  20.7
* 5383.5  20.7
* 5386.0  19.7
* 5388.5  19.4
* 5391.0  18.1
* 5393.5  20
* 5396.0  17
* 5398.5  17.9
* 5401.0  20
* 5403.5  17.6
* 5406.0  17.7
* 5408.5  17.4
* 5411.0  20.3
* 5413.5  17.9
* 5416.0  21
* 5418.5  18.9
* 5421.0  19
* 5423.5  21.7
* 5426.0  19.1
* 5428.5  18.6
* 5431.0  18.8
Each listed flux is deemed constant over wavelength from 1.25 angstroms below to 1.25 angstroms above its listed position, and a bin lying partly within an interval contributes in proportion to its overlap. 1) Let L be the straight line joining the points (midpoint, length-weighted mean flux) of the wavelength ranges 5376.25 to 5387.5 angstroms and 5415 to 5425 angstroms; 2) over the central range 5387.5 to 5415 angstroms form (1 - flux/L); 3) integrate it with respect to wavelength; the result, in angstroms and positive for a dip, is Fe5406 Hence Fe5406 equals 2.2 angstroms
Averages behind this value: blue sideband 20.2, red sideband 20.1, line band 18.5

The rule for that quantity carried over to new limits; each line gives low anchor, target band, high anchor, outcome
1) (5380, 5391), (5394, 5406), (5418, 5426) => 1.01 angstroms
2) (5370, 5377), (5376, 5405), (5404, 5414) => -1.38 angstroms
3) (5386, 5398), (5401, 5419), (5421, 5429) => 0.49 angstroms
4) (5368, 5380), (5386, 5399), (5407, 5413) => 0.31 angstroms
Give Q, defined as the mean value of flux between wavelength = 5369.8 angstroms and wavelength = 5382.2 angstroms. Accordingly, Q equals 19.2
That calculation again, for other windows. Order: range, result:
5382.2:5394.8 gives 19.6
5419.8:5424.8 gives 20.4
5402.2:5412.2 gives 18.2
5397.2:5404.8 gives 18.5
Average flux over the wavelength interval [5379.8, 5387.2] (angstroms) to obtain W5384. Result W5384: 20.4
